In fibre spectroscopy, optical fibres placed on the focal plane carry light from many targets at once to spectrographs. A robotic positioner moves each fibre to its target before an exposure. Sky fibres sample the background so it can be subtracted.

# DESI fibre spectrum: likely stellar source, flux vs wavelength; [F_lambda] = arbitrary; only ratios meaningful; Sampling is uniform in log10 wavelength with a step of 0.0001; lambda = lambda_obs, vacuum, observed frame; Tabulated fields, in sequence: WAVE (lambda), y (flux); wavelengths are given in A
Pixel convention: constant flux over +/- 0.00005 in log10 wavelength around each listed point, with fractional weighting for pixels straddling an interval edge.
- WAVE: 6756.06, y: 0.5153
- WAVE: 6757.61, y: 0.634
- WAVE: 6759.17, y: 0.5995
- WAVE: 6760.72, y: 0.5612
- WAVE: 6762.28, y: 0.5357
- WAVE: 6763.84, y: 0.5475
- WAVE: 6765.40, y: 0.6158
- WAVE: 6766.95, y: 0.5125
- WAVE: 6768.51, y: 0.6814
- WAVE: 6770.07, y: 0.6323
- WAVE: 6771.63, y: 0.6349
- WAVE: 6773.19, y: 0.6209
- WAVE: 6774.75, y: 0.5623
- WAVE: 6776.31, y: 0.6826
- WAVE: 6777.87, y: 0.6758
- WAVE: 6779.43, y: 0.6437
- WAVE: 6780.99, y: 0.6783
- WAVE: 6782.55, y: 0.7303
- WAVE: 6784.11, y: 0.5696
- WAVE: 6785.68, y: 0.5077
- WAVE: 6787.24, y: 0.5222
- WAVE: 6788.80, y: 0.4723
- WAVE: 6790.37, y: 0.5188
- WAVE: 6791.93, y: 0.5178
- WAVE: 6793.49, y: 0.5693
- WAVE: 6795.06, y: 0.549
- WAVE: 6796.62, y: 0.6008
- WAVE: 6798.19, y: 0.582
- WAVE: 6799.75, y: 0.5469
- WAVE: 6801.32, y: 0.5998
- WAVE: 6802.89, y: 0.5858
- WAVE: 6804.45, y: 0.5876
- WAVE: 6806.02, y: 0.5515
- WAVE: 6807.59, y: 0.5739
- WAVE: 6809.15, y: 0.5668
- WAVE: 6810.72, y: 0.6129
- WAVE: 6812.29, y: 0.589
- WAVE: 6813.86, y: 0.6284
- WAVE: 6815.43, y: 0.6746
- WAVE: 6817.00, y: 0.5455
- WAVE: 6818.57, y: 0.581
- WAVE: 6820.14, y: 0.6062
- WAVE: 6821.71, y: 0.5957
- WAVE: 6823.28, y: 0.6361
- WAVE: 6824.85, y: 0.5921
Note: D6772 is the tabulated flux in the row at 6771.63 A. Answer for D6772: 0.6349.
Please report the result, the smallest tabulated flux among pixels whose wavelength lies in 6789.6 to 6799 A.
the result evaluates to 0.5178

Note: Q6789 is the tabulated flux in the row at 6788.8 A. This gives 0.4723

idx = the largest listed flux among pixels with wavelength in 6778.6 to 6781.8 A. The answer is 0.6783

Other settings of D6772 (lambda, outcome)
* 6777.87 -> 0.6758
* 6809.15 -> 0.5668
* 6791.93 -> 0.5178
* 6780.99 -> 0.6783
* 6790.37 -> 0.5188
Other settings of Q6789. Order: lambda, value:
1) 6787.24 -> 0.5222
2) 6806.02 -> 0.5515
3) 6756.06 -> 0.5153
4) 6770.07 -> 0.6323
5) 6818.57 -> 0.581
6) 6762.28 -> 0.5357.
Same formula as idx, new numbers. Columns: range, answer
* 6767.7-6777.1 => 0.6826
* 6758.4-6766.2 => 0.6158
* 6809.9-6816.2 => 0.6746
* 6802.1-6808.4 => 0.5876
